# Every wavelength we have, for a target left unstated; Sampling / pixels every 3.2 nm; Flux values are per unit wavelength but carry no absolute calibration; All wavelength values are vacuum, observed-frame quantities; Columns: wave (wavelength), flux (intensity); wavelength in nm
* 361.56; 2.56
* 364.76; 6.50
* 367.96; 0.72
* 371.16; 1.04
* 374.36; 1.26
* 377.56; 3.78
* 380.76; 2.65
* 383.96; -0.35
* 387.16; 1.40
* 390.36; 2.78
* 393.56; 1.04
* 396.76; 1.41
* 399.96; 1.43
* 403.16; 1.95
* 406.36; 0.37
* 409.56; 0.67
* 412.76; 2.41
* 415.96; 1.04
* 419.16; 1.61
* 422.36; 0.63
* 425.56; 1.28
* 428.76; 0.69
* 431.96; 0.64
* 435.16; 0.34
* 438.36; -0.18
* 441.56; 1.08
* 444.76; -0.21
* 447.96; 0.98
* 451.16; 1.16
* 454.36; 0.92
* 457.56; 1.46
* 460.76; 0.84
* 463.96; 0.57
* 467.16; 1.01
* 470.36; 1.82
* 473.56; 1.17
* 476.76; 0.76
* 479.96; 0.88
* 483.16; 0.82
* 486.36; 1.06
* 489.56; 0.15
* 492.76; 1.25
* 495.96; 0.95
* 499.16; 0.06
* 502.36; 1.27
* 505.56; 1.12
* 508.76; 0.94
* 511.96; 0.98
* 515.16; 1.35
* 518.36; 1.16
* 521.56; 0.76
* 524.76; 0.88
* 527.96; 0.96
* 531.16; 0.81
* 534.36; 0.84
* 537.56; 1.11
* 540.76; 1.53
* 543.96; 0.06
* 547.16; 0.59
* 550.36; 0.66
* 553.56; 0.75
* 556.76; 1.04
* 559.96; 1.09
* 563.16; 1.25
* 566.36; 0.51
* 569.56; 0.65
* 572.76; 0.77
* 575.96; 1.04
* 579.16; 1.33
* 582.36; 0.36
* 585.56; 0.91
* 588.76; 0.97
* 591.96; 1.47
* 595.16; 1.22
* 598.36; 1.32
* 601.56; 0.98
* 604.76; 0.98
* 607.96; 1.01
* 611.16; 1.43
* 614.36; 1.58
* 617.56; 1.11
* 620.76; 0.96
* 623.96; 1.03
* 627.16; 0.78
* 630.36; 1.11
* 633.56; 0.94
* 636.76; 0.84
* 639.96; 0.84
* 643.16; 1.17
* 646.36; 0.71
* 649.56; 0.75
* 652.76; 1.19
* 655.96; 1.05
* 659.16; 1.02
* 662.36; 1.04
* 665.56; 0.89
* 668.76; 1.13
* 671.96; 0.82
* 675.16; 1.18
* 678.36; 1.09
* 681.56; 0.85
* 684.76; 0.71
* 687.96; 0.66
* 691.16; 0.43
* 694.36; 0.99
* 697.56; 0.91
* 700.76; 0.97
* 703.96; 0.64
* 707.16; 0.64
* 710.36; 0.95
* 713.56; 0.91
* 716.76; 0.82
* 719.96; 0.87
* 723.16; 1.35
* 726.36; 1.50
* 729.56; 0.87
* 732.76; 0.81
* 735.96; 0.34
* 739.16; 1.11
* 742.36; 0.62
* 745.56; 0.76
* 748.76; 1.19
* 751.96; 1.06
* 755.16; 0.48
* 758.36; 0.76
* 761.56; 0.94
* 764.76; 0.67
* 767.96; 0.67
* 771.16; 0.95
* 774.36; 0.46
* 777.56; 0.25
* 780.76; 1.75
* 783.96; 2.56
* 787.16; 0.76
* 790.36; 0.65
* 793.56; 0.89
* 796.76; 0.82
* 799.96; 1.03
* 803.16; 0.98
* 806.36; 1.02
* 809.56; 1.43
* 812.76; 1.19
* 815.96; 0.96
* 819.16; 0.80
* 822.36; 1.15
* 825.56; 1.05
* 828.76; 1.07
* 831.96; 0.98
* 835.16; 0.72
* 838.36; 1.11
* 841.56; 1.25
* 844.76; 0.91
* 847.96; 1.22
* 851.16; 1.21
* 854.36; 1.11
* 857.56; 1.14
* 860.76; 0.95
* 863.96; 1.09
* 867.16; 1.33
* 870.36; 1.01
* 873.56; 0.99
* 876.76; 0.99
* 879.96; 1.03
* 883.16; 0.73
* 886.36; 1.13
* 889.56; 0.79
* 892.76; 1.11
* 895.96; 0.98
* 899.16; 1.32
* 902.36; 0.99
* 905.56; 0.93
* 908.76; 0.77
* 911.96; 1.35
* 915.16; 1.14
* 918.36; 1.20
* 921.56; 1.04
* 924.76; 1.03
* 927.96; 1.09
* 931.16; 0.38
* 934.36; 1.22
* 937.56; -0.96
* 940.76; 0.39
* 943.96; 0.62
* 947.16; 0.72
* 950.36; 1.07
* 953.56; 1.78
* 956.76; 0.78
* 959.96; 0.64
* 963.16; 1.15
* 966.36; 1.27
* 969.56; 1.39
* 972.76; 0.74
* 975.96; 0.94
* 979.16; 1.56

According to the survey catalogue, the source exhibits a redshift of 1.10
